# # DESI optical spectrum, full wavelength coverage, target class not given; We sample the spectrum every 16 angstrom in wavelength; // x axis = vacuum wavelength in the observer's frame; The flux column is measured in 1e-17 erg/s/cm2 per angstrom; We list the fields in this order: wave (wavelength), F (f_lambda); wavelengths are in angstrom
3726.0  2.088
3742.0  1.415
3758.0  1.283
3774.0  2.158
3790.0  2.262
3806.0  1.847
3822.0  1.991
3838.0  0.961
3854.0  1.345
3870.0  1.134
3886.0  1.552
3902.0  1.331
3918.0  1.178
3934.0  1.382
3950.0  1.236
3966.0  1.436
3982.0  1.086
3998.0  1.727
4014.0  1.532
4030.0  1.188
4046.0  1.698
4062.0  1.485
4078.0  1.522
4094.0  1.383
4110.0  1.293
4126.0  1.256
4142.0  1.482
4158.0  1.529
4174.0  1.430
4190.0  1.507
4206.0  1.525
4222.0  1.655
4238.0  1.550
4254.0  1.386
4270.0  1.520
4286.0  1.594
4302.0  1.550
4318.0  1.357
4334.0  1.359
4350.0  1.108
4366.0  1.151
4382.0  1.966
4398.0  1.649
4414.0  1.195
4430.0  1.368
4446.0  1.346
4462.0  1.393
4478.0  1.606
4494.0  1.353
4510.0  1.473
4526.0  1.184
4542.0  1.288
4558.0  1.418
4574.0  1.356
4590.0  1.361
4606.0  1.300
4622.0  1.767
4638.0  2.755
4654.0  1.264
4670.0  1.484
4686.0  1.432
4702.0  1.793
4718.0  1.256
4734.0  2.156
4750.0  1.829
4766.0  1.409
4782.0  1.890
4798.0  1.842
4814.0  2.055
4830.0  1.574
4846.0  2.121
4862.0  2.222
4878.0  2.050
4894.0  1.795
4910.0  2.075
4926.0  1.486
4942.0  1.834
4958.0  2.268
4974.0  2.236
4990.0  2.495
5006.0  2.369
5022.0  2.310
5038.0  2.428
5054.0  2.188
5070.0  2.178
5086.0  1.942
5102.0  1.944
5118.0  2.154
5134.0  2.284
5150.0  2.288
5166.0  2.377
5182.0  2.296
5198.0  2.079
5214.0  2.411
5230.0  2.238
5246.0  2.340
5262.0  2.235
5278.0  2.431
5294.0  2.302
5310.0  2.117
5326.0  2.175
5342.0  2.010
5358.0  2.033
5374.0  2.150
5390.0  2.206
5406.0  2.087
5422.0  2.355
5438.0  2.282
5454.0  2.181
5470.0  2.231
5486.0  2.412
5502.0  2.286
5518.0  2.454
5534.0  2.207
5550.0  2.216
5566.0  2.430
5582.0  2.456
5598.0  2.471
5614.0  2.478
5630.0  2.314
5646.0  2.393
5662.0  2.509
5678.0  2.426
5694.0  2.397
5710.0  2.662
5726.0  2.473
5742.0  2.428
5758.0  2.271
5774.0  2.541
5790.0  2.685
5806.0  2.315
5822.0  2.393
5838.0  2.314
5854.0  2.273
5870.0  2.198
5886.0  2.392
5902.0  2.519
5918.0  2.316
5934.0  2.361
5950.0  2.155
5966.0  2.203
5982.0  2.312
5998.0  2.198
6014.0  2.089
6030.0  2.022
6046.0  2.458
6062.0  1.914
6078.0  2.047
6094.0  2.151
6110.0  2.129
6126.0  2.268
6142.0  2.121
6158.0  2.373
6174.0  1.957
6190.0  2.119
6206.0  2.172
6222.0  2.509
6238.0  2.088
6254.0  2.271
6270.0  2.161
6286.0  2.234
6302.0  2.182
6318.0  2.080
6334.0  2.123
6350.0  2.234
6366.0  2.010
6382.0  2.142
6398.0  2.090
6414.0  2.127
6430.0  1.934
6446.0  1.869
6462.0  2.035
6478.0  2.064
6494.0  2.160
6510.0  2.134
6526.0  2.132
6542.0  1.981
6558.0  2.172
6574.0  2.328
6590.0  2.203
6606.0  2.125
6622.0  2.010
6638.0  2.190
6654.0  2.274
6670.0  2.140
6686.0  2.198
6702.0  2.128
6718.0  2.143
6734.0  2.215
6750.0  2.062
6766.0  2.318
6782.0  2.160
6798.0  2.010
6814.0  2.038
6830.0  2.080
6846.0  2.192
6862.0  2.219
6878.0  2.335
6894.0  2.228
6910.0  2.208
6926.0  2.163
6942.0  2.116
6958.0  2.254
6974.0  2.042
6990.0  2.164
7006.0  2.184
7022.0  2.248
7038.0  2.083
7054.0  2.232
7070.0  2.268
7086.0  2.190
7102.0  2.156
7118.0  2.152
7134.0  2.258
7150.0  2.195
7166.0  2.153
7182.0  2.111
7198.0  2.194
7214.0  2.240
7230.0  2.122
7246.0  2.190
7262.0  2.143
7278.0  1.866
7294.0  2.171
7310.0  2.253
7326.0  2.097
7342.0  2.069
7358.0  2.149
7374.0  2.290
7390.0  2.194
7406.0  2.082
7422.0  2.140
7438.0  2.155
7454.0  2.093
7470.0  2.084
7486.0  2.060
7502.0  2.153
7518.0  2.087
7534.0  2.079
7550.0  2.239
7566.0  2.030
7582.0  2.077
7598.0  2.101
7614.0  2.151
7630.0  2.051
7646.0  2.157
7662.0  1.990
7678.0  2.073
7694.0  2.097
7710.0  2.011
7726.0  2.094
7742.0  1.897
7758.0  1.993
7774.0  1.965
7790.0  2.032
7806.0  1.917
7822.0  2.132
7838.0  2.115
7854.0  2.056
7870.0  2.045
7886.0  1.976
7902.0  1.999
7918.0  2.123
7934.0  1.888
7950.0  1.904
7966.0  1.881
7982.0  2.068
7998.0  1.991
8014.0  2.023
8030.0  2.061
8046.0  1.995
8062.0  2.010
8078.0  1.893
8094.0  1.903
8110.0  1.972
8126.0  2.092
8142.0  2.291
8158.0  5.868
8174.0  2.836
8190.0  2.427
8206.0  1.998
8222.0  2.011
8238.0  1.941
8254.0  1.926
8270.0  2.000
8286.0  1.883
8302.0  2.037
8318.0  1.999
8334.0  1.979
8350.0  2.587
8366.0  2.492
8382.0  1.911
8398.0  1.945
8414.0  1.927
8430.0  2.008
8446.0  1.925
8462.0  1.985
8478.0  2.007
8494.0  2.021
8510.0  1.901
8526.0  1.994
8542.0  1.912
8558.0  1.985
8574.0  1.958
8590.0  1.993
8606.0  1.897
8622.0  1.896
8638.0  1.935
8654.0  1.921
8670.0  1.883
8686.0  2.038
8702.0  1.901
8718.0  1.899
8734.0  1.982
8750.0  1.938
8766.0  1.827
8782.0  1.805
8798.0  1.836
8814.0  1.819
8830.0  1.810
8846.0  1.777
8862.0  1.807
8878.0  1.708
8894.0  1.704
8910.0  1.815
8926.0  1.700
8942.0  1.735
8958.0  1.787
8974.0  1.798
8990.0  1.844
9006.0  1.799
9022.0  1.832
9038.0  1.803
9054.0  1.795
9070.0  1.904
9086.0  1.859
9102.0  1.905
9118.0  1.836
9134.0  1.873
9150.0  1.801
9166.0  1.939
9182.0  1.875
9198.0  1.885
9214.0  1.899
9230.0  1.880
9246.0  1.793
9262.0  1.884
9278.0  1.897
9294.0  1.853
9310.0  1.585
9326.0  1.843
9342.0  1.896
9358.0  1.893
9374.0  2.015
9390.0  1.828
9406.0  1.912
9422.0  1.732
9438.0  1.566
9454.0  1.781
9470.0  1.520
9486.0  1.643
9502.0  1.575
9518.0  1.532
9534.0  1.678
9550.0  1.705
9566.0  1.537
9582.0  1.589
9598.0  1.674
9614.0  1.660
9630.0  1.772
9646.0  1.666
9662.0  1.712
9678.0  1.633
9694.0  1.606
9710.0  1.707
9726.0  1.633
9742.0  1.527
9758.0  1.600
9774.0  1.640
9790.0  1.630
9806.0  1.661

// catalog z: 0.24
